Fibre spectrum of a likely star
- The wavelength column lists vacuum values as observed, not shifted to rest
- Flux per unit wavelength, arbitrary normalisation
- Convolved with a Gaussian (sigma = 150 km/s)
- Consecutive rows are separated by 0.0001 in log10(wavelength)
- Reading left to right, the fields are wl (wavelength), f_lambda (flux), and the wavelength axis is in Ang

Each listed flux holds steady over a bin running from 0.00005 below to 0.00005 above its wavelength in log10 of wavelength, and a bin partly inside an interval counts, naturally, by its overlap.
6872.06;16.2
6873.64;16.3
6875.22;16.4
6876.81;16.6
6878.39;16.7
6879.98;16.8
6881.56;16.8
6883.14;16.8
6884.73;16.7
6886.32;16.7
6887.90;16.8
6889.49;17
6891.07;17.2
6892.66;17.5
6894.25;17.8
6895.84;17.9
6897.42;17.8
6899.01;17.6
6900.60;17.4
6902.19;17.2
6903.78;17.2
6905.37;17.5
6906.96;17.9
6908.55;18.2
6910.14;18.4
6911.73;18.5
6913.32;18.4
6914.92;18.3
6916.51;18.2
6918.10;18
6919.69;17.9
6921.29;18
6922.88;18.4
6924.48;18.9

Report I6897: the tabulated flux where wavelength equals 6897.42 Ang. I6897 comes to 17.8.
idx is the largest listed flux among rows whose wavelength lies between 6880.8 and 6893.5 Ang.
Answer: 17.5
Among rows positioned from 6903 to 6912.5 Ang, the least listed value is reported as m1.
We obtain 17.2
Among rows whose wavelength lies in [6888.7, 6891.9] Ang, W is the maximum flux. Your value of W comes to 17.2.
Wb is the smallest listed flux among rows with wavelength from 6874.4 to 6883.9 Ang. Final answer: 16.4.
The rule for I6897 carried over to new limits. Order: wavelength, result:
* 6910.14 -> 18.4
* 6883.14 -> 16.8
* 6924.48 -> 18.9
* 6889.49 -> 17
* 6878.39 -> 16.7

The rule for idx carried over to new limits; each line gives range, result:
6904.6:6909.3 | 18.2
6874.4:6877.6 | 16.6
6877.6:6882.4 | 16.8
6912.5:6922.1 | 18.4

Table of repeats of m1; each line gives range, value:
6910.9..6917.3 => 18.2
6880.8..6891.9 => 16.7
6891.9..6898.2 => 17.5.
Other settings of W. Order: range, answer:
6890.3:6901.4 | 17.9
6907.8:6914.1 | 18.5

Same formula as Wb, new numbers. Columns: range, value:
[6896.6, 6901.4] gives 17.4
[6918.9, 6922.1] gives 17.9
